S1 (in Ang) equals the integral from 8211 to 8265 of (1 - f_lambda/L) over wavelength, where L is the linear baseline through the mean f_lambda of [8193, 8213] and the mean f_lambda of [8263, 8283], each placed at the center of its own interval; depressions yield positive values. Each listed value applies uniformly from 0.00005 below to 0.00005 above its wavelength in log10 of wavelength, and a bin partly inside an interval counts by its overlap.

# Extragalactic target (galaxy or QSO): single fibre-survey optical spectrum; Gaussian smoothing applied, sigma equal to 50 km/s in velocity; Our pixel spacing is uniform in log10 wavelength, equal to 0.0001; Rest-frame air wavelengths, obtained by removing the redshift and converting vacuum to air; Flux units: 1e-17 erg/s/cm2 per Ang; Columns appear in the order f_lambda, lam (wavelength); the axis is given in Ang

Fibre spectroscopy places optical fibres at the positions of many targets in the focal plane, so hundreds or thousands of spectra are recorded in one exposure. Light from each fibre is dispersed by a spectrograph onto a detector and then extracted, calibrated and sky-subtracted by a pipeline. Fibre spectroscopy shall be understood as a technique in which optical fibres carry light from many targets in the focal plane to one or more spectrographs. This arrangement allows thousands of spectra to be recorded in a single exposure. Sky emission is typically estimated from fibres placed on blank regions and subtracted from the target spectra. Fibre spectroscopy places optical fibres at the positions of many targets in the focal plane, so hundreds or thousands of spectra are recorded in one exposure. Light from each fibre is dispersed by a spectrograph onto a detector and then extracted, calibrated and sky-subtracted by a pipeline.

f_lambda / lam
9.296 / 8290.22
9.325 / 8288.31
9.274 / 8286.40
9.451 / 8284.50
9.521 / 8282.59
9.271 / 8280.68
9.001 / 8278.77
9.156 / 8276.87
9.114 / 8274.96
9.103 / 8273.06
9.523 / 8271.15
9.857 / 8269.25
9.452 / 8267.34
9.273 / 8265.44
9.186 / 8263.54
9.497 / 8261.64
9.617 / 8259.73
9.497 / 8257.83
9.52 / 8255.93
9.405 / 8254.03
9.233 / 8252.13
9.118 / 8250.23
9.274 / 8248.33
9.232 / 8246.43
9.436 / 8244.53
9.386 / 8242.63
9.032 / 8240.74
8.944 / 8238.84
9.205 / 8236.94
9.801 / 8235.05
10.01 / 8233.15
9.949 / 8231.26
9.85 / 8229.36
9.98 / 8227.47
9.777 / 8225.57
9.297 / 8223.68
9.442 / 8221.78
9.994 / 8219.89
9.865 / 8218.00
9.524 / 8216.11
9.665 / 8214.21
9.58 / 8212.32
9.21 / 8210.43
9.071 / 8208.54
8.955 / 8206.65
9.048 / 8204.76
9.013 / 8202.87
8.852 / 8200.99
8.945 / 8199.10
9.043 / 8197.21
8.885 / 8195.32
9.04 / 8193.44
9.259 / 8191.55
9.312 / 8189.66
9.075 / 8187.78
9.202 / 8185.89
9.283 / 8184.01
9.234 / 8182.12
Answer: -1.9 Ang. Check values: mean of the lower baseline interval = 9.06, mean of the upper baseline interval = 9.31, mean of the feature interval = 9.51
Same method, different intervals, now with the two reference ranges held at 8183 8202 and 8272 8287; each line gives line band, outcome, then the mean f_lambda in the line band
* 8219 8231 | -0.8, 9.73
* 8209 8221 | -0.6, 9.62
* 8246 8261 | -0.3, 9.37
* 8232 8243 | -0.3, 9.42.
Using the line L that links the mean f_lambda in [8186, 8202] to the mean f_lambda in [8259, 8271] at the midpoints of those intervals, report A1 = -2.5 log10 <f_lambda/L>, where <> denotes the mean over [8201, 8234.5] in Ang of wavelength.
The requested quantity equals -0.038 mag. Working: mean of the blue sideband 9.06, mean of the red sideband 9.48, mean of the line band 9.53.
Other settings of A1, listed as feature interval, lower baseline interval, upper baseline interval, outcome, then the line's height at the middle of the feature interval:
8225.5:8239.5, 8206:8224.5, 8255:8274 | -0.03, 9.46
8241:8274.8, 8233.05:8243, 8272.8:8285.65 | -0.01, 9.3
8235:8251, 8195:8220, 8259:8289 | 0.01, 9.3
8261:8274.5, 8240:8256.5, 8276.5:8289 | -0.01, 9.29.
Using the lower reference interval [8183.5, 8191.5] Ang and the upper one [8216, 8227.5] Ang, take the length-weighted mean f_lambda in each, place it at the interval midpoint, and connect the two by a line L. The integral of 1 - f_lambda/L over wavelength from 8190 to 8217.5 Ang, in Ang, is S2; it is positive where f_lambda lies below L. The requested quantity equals 0.8 Ang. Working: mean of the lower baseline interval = 9.22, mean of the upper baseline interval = 9.69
